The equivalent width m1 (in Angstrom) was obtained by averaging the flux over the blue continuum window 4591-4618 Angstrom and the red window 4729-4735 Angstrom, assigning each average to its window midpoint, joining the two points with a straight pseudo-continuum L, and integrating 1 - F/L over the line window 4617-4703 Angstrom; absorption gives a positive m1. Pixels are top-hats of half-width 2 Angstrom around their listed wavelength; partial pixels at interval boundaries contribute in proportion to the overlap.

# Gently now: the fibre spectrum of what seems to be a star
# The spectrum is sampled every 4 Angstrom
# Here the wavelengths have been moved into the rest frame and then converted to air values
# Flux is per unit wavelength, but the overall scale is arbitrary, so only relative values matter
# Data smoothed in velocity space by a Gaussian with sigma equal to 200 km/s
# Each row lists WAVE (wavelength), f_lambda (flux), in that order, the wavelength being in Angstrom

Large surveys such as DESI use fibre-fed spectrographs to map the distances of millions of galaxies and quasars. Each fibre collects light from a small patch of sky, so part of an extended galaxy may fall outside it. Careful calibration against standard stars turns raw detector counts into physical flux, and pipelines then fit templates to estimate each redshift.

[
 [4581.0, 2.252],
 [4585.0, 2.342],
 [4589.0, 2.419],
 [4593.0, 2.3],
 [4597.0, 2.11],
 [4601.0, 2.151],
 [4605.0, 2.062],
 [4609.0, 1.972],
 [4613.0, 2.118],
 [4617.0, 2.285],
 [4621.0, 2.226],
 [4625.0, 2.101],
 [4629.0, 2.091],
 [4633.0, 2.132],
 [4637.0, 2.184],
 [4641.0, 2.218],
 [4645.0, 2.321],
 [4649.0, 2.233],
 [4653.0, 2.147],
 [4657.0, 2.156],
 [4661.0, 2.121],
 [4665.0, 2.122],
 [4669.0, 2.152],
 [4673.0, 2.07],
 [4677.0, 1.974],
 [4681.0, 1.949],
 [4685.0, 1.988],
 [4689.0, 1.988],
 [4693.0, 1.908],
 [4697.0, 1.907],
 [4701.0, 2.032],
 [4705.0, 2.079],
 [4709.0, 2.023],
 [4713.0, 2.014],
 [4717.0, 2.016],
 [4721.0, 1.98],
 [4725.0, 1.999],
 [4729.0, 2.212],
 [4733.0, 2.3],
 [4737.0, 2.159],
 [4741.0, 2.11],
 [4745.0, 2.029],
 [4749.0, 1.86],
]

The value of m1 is 3.66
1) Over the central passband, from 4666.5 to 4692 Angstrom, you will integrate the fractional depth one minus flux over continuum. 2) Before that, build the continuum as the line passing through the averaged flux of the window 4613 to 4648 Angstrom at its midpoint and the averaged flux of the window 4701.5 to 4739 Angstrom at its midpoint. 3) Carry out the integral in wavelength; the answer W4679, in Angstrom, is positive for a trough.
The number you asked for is 1.4 Angstrom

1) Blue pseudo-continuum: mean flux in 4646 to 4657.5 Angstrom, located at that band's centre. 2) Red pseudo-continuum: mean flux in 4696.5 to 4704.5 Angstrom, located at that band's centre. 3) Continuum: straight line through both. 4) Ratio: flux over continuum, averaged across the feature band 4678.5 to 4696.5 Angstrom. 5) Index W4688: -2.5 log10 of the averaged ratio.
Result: 0.05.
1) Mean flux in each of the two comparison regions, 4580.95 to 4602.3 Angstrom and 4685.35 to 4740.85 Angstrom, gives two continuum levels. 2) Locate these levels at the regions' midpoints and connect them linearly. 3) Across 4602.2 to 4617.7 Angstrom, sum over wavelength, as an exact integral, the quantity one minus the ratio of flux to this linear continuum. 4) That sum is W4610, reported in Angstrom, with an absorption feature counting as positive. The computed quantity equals 0.9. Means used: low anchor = 2.27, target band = 2.1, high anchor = 2.05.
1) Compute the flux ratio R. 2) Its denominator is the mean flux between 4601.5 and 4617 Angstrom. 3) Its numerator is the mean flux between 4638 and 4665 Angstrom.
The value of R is 1.05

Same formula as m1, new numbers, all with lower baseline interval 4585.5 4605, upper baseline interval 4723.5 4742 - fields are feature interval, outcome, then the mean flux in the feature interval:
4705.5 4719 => 0.92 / 2.02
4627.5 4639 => 0.40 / 2.14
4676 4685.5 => 0.96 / 1.97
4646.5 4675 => 0.70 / 2.15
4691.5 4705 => 1.30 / 1.97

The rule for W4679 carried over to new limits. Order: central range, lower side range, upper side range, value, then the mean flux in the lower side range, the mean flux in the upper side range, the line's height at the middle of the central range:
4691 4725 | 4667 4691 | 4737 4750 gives 0.5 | 2.02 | 2.03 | 2.03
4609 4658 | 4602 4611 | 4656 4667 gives -2.3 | 2.03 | 2.13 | 2.08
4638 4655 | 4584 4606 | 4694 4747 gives -0.5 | 2.23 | 2.06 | 2.16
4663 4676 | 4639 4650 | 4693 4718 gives 0.3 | 2.26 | 2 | 2.15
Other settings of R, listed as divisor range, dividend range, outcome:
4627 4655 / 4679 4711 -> 0.91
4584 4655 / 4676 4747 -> 0.93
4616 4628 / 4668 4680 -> 0.94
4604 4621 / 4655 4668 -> 1.00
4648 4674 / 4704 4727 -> 0.94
